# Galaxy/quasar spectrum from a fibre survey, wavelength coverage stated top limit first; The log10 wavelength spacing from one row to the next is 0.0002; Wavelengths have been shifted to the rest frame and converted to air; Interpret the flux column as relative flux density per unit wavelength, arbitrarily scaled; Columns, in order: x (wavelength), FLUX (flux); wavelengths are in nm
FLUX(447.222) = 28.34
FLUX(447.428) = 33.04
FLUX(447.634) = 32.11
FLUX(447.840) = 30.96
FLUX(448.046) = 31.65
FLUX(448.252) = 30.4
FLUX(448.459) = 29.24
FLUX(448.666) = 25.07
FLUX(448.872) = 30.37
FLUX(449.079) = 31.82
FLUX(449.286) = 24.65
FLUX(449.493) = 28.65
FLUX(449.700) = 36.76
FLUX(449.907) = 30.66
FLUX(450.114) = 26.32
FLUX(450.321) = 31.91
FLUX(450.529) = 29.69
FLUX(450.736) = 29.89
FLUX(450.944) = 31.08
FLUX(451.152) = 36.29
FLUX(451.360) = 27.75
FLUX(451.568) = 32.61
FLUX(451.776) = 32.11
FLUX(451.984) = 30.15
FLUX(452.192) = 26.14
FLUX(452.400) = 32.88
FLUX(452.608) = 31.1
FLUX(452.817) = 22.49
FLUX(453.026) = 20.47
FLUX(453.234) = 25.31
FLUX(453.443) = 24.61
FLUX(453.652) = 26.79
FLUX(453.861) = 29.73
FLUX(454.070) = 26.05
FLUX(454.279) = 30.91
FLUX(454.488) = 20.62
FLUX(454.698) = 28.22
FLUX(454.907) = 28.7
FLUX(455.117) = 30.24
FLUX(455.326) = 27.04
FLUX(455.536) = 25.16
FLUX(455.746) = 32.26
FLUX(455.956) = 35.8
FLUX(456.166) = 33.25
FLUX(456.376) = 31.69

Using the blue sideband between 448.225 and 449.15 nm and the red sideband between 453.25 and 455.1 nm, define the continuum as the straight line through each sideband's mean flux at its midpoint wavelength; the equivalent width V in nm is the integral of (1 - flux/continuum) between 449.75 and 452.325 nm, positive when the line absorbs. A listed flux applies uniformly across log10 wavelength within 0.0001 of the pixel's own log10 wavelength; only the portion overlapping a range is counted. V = -0.21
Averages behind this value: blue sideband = 29.2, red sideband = 27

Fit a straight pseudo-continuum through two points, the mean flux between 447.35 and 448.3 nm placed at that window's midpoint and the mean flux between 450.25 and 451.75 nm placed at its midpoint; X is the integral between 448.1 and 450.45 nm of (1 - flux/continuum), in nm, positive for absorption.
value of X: 0.139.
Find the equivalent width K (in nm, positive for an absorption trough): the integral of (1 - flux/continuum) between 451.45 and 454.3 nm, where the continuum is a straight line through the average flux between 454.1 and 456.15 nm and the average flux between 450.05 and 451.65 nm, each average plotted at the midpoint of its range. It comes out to 0.19 nm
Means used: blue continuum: 30.8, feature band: 27.9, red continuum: 28.9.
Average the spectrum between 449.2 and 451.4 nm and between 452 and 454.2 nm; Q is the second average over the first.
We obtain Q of 0.9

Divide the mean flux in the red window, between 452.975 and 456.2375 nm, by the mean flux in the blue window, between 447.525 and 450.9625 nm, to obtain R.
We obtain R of 0.93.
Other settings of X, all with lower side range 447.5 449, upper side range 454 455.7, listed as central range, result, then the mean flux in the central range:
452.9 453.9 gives 0.10 nm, 25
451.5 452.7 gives -0.10 nm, 30.8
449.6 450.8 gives -0.07 nm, 30.9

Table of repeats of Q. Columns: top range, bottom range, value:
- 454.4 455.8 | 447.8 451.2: 0.91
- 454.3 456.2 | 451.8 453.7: 1.08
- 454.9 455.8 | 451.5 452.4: 0.93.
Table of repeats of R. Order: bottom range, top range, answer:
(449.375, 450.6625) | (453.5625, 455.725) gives 0.90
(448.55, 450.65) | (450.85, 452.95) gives 1.02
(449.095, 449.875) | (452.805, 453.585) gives 0.78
